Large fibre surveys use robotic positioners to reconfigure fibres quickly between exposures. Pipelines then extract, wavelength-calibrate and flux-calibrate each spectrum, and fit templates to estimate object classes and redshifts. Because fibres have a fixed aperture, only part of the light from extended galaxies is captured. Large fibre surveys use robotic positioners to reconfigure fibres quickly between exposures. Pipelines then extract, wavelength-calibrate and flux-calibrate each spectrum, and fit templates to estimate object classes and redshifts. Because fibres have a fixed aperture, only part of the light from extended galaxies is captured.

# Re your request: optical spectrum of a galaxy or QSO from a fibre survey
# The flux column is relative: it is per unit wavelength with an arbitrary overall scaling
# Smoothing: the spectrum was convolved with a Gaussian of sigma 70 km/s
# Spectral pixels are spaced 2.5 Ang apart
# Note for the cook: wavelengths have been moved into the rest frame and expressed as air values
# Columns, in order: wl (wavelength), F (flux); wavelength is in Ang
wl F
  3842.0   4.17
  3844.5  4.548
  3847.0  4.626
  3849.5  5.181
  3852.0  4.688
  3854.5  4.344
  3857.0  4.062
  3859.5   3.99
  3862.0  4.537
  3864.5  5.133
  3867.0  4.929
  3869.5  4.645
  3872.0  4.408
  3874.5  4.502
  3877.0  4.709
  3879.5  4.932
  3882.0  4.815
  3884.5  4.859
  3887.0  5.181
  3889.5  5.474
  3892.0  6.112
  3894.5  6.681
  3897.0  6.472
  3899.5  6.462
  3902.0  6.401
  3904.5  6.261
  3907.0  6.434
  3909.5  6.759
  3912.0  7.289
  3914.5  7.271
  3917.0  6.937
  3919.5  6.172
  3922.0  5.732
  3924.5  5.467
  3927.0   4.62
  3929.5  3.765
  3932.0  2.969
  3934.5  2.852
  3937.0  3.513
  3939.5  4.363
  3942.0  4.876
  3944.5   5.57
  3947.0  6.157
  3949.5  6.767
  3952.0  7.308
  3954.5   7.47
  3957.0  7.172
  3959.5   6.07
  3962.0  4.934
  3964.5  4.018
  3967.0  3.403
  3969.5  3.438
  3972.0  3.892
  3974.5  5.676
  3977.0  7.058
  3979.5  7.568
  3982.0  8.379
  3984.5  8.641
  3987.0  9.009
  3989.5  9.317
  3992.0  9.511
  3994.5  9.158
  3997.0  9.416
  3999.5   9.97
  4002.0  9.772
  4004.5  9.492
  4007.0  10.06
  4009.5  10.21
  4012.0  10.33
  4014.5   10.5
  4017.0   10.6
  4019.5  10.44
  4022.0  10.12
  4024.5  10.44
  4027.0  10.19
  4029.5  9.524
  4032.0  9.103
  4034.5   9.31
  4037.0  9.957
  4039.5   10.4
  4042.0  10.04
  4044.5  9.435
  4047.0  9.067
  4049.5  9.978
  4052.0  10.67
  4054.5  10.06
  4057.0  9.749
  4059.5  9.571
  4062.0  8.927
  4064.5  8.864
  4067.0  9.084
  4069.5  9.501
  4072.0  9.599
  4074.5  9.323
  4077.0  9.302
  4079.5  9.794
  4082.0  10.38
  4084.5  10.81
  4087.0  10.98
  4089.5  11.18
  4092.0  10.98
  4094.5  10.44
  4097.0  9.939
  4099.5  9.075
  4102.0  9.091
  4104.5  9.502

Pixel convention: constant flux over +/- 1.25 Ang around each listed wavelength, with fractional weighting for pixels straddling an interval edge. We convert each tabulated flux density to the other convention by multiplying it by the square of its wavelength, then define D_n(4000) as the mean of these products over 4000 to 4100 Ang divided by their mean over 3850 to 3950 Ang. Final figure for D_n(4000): 2.03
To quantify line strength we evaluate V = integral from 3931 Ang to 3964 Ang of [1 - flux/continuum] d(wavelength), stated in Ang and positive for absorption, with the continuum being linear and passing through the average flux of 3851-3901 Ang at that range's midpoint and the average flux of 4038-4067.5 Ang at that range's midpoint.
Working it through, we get 7.5 Ang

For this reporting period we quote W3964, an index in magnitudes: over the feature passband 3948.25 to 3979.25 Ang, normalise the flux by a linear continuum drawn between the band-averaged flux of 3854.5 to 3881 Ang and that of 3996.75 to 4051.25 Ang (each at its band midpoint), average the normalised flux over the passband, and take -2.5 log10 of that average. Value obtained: 0.35 mag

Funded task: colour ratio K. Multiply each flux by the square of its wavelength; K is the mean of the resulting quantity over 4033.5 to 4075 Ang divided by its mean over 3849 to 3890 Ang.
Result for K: 2.24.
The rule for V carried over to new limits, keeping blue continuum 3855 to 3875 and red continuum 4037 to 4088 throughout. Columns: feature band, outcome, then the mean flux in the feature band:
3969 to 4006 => -1.40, 8.13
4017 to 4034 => -2.33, 9.99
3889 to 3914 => -4.53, 6.49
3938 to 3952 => 2.10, 5.67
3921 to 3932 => 2.65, 4.66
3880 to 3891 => -0.06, 5.1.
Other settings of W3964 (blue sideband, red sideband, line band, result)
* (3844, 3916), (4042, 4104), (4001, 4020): -0.21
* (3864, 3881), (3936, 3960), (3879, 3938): -0.06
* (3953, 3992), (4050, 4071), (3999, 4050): -0.20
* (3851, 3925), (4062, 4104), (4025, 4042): -0.12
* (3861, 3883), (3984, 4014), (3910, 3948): 0.30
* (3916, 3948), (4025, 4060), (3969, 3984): 0.10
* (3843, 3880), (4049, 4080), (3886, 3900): -0.13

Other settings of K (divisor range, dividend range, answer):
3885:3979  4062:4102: 1.90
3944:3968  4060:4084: 1.69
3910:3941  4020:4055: 2.05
